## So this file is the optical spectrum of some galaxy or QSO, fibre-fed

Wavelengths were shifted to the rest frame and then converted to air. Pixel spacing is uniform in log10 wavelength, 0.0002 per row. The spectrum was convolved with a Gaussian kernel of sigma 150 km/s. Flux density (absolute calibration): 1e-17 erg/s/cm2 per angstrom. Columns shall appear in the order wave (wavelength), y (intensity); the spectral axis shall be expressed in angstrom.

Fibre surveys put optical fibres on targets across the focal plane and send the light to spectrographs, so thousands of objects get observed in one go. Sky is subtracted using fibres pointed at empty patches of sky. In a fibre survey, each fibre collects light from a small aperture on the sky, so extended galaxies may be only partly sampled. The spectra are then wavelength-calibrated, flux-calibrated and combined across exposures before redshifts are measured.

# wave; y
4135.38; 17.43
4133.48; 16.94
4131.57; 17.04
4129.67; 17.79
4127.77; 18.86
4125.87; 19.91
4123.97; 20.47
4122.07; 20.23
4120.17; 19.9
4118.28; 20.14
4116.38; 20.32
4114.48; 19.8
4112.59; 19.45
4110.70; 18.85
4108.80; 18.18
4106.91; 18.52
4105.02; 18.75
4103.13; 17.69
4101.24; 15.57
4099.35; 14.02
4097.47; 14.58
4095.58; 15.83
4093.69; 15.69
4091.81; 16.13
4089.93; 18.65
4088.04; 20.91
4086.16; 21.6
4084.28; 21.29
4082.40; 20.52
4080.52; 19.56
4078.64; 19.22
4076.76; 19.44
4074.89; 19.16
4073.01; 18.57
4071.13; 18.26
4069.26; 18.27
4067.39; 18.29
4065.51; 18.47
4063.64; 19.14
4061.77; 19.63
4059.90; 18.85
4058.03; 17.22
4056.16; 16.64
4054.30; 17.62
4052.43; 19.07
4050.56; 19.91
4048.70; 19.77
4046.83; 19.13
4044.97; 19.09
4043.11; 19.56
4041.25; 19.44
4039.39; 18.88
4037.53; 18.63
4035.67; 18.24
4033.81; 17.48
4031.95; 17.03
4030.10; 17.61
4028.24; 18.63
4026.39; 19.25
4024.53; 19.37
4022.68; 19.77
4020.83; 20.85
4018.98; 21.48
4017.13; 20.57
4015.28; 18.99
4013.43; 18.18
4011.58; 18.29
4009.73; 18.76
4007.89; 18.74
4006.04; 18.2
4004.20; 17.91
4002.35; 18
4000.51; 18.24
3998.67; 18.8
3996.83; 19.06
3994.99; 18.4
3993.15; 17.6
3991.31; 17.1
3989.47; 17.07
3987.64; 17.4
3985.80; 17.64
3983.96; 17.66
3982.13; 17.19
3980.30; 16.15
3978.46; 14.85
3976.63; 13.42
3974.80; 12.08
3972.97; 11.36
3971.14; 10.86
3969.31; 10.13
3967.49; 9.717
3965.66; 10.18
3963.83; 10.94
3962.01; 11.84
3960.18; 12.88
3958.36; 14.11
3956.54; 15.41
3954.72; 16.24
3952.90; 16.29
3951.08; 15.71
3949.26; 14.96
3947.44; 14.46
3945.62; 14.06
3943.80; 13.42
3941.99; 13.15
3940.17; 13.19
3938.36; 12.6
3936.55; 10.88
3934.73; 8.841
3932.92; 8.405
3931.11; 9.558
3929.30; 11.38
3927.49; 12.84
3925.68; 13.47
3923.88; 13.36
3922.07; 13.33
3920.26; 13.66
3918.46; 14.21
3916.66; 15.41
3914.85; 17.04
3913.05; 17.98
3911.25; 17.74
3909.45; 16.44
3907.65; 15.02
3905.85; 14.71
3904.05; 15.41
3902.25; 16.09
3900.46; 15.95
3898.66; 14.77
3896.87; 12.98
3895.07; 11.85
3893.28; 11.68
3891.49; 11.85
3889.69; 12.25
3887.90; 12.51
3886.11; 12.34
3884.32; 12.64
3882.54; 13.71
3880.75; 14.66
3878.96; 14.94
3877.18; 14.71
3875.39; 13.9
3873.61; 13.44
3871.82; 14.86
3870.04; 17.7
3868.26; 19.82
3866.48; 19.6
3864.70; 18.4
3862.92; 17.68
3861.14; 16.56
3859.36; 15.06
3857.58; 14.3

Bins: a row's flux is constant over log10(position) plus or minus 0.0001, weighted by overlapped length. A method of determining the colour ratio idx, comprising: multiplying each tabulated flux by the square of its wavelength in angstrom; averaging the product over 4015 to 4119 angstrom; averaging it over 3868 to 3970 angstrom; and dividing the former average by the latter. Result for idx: 1.47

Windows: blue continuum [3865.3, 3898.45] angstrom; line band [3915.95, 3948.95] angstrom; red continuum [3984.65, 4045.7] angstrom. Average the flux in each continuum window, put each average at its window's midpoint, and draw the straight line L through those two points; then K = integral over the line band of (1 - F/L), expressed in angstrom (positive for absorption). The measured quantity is 6.8 angstrom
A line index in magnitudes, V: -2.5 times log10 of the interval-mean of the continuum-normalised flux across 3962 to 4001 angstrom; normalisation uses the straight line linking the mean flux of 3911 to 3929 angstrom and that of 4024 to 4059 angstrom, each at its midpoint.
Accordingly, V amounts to 0.12 mag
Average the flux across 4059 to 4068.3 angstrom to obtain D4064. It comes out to 18.9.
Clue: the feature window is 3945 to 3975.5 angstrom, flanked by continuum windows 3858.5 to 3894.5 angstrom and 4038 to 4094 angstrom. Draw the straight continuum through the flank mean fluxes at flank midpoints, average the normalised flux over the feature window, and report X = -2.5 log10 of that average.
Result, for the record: 0.27 mag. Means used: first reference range 14.9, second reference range 19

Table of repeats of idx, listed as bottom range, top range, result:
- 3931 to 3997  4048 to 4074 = 1.40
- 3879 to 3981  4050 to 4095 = 1.51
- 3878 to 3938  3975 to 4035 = 1.40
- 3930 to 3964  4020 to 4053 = 1.52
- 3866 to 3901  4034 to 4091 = 1.47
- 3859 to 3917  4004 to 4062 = 1.34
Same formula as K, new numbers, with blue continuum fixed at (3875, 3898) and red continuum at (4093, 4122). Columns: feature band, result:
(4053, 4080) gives -2.4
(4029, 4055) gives -3.5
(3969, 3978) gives 1.9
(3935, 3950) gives 1.2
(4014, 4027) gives -3.2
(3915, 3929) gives 0.0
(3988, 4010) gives -3.7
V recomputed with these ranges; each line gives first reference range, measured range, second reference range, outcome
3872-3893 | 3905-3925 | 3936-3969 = -0.15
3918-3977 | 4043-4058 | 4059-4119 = -0.11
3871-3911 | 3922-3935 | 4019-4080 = 0.31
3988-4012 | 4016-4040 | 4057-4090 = -0.03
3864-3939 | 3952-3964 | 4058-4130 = 0.09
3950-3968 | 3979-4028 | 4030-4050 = -0.13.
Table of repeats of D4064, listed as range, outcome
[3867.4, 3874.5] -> 16.4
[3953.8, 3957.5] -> 15.8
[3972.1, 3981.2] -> 13.6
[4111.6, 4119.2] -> 19.9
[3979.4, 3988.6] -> 17.2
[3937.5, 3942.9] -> 13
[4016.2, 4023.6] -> 20.7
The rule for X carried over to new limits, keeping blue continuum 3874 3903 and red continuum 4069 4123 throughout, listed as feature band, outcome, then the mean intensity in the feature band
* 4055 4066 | -0.035 mag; 18.3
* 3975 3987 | -0.009 mag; 15.9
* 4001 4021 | -0.151 mag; 19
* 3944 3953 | 0.012 mag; 14.8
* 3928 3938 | 0.404 mag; 10.1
